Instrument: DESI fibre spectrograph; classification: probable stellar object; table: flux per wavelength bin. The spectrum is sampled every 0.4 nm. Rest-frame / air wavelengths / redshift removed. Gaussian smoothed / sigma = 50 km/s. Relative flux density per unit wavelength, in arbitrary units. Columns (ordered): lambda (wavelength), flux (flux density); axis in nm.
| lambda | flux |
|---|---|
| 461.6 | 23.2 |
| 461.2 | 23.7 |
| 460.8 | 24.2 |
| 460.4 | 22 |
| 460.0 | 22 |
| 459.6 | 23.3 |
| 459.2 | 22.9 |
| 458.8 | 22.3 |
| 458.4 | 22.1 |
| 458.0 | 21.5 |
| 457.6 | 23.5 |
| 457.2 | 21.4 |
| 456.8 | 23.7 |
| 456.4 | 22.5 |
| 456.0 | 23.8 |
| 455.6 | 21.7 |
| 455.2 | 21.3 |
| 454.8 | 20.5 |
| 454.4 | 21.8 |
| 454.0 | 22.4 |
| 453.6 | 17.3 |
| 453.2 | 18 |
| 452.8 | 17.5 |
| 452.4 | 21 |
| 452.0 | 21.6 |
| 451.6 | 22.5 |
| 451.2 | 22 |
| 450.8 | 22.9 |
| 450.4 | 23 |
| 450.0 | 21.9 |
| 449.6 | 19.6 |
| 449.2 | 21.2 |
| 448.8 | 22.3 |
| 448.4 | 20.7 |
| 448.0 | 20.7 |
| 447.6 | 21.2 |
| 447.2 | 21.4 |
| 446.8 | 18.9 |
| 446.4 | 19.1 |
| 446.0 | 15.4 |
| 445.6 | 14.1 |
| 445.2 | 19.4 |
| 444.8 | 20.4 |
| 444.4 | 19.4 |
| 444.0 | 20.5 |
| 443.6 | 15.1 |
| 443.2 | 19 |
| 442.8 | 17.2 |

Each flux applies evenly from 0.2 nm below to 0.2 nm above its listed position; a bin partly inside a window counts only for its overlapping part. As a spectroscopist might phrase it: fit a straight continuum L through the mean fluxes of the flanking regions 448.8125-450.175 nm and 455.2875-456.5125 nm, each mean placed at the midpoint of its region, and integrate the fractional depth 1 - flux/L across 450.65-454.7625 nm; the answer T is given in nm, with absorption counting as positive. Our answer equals 0.21 nm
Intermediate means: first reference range 21.1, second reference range 22.6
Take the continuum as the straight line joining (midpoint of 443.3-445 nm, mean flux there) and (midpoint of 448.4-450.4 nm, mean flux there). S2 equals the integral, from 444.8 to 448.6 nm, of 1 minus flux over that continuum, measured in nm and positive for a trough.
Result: 0.20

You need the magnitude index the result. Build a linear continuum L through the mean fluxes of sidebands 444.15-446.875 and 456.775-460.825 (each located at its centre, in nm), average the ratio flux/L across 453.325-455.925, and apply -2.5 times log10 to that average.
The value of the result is 0.01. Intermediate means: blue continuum 18.1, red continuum 22.5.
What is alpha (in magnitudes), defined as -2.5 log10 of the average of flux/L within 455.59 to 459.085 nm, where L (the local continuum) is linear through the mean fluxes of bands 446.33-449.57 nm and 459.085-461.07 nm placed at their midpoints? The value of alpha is -0.007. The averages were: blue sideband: 20.7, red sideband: 22.9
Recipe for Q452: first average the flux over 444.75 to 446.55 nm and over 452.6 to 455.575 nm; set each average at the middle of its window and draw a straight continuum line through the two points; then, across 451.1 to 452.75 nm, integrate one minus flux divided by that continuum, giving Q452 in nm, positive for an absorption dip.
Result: -0.18 nm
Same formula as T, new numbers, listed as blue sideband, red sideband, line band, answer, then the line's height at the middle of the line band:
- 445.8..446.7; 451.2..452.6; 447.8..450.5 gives -0.23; 19.6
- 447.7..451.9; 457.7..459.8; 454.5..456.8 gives 0.01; 22.2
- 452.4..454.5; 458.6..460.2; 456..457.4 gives -0.10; 21.2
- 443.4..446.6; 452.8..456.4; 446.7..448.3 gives -0.17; 18.7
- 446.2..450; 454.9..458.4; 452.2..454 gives 0.23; 21.6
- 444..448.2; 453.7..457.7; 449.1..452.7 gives -0.19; 20.6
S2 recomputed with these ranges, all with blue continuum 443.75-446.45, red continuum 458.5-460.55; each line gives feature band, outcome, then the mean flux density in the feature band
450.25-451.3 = -0.15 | 22.7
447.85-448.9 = -0.11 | 21.2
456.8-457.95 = -0.04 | 22.5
